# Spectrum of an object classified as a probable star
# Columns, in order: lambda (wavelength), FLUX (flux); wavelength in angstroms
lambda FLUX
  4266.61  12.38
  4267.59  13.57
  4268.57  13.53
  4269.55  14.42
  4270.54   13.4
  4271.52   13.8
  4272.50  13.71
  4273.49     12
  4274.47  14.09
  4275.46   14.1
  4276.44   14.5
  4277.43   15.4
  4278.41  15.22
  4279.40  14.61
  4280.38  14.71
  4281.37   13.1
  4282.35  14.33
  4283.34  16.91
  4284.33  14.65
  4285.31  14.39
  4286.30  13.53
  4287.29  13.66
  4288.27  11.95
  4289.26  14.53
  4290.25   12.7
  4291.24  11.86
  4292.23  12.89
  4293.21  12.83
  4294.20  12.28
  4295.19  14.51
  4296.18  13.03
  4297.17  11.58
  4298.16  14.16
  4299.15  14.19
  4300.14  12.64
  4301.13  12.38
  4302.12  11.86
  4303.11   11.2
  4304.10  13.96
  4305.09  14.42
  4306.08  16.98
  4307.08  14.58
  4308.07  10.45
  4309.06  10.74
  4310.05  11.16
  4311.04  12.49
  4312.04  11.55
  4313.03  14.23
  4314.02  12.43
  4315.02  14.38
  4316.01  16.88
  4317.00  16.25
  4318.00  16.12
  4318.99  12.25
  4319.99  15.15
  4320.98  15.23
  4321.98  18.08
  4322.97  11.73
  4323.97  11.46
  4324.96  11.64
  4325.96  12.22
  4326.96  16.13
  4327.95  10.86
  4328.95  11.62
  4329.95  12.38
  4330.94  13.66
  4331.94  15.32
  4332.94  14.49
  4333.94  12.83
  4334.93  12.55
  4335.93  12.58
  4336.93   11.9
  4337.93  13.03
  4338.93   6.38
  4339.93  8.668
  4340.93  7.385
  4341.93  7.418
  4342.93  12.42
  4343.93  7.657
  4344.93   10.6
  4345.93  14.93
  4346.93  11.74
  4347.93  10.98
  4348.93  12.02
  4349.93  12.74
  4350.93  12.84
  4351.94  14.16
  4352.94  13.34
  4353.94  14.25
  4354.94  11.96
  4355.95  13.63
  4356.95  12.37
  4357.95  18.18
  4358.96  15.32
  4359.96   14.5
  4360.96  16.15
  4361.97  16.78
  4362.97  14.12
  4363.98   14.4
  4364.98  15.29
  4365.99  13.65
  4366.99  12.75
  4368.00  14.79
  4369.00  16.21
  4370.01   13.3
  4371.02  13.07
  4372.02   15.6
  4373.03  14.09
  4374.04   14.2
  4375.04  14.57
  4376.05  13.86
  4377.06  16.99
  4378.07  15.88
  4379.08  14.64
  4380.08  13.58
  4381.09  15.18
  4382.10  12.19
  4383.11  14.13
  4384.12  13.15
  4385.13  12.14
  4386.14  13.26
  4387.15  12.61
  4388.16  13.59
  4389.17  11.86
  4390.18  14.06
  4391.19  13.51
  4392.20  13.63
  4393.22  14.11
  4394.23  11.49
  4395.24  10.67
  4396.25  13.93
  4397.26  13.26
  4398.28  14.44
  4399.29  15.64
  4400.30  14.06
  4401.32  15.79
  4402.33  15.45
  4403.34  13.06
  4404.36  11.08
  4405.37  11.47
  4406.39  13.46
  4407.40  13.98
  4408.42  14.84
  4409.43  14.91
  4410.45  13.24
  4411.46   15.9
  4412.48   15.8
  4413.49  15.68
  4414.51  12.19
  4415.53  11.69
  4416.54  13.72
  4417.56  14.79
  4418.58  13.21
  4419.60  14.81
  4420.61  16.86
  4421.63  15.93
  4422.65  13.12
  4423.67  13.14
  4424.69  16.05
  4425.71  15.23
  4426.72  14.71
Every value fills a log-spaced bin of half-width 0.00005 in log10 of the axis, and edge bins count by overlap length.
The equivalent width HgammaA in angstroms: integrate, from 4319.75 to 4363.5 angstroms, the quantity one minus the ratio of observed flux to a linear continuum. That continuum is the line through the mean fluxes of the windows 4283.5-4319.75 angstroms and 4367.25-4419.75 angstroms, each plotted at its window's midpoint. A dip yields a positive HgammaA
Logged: 2.6 angstroms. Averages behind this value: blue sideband 13.4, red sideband 13.9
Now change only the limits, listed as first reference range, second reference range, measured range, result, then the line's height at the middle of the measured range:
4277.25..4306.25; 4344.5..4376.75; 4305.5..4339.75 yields 1.48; 13.8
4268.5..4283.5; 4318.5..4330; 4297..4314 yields 0.94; 13.6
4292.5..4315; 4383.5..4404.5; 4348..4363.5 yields -1.01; 13.2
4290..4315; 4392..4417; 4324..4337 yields 0.19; 13.1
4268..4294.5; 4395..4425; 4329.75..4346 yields 3.07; 13.9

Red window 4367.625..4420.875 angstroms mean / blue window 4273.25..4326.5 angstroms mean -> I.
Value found 1.0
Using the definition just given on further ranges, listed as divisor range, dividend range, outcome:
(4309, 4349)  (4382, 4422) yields 1.10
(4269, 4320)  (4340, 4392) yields 0.99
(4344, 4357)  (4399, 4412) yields 1.12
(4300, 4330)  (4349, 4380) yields 1.08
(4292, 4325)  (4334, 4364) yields 0.93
